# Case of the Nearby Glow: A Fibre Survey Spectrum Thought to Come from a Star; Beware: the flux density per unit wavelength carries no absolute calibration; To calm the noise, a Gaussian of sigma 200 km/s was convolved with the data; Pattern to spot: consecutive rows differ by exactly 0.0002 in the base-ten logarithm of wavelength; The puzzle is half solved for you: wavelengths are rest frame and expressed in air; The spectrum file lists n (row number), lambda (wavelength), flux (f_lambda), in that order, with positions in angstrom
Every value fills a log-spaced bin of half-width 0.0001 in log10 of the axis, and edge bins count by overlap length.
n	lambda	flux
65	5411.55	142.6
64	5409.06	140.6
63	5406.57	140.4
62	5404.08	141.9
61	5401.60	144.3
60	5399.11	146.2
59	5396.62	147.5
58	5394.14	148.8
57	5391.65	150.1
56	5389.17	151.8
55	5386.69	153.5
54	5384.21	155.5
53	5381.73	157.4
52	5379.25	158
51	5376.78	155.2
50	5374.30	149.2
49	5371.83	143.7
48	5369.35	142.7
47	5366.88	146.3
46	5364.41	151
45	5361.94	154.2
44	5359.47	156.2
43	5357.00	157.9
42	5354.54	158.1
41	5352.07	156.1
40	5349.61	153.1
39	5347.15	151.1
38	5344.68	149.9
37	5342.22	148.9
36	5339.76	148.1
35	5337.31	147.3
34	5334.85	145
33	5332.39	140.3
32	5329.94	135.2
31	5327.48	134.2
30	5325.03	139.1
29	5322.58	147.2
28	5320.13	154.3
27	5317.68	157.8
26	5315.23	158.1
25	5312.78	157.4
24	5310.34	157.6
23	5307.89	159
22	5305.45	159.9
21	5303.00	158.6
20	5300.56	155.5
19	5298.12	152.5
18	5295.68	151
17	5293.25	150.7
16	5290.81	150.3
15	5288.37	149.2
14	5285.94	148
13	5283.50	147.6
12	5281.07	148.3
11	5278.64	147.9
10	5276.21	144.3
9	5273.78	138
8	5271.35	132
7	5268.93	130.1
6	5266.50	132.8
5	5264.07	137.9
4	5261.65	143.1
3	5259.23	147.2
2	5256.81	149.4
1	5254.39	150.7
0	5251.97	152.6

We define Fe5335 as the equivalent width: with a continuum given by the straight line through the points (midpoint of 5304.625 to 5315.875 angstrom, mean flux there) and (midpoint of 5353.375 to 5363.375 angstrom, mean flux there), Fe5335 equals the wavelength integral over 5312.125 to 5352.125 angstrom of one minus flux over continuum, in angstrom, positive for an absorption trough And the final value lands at 2.4 angstrom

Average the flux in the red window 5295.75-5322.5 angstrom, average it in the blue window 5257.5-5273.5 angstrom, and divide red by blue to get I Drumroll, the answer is 1.14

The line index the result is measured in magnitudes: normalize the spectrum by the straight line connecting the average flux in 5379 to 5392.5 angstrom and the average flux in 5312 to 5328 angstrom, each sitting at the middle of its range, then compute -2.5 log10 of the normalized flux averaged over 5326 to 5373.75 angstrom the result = 0.03 mag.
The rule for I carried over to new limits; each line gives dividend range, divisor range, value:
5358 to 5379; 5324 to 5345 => 1.05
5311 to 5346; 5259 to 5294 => 1.03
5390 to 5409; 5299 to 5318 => 0.92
